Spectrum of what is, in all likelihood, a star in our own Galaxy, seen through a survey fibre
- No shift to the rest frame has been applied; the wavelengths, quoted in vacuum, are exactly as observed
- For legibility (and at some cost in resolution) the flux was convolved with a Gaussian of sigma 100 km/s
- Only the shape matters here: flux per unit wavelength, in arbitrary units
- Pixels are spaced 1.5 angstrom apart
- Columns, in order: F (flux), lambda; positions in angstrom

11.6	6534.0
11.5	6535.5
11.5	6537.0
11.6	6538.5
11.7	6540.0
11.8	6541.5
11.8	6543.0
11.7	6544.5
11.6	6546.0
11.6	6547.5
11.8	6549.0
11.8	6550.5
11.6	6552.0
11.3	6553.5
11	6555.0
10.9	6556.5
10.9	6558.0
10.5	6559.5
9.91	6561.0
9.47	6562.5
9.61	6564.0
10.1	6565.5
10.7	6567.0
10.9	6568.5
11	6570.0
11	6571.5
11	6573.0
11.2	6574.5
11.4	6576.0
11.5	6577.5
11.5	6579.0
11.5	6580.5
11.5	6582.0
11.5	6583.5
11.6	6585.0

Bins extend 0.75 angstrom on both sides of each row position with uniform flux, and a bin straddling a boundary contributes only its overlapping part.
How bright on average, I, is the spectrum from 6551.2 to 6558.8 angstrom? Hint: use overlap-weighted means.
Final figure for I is 11.1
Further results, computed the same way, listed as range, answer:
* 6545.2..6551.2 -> 11.7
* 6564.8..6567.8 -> 10.4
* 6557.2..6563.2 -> 10.2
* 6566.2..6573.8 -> 10.9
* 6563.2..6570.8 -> 10.5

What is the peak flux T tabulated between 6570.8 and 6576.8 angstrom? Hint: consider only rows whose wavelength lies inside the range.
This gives 11.4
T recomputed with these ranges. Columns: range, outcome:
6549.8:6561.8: 11.8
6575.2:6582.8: 11.5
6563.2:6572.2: 11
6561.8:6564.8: 9.61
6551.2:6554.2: 11.6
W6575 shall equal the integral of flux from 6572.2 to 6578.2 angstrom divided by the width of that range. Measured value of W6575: 11.3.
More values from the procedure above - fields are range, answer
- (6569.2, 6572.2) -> 11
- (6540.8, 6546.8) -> 11.7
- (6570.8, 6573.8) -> 11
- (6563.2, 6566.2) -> 9.84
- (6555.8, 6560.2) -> 10.8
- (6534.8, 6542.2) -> 11.6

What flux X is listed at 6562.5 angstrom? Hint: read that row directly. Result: 9.47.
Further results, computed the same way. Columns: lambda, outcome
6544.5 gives 11.7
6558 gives 10.9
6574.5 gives 11.2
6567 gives 10.7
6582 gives 11.5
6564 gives 9.61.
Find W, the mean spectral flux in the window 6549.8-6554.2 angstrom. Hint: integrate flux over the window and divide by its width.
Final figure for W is 11.6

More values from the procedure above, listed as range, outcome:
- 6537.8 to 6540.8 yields 11.7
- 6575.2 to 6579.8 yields 11.5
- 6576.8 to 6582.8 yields 11.5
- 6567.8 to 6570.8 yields 11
